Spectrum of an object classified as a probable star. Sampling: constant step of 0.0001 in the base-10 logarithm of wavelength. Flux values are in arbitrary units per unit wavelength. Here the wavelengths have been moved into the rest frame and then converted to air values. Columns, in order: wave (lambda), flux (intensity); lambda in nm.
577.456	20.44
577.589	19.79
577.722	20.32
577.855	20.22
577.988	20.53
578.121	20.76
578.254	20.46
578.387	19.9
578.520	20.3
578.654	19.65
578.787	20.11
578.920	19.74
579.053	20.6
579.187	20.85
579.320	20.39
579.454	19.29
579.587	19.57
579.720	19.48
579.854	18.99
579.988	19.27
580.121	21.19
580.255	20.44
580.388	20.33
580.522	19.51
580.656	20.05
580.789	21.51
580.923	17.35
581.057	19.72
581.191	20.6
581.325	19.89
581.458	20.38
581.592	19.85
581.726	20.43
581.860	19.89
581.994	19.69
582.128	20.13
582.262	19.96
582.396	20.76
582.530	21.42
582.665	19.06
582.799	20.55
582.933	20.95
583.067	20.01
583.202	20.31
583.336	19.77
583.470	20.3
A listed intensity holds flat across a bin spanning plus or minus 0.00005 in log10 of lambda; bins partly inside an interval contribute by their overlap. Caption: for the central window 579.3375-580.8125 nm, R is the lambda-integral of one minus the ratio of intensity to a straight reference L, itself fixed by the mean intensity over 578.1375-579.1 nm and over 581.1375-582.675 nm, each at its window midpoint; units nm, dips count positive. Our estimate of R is 0.02 nm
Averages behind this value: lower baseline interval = 20.1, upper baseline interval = 20.2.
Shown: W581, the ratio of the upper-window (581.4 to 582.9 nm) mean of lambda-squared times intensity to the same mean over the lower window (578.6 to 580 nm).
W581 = 1.03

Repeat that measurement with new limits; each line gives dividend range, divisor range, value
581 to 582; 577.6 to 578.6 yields 1.00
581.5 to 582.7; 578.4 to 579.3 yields 1.01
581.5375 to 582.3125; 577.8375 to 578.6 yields 0.99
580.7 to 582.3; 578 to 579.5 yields 1.00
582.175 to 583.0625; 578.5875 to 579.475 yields 1.03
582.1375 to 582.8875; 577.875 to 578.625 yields 1.02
